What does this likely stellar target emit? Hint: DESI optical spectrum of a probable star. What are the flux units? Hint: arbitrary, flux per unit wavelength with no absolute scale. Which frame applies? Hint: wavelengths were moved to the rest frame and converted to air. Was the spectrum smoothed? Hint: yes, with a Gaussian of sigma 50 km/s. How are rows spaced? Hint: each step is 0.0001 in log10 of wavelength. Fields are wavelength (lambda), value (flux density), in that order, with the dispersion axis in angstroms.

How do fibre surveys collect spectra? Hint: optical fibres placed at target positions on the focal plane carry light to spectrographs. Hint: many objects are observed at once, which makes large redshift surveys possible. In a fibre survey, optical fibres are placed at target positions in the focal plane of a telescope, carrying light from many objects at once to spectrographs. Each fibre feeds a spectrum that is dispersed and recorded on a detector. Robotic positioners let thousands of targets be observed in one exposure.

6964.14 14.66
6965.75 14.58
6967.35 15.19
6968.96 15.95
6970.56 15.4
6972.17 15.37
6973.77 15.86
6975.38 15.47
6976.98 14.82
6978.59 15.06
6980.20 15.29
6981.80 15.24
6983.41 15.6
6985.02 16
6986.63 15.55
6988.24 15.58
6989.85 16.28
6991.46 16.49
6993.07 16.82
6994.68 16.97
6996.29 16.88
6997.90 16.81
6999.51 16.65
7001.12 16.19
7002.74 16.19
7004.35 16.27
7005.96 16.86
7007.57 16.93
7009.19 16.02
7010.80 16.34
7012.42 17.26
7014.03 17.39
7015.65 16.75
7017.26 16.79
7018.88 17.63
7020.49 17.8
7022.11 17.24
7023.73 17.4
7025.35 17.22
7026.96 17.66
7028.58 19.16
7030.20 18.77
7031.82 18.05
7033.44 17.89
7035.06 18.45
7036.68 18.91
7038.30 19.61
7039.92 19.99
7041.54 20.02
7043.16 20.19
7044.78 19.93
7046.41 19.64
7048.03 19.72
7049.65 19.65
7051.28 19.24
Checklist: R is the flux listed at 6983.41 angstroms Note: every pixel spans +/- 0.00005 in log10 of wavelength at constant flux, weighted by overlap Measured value 15.6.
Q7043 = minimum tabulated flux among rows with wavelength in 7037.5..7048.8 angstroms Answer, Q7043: 19.61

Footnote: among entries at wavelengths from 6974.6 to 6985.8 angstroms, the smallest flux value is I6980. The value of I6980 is 14.82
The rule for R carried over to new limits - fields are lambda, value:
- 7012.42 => 17.26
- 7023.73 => 17.4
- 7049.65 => 19.65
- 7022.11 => 17.24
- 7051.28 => 19.24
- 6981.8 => 15.24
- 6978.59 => 15.06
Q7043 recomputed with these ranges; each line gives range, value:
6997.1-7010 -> 16.02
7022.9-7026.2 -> 17.22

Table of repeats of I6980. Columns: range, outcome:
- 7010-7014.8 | 16.34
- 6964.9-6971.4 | 14.58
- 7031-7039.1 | 17.89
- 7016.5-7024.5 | 16.79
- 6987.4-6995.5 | 15.58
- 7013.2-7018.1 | 16.75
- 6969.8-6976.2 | 15.37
